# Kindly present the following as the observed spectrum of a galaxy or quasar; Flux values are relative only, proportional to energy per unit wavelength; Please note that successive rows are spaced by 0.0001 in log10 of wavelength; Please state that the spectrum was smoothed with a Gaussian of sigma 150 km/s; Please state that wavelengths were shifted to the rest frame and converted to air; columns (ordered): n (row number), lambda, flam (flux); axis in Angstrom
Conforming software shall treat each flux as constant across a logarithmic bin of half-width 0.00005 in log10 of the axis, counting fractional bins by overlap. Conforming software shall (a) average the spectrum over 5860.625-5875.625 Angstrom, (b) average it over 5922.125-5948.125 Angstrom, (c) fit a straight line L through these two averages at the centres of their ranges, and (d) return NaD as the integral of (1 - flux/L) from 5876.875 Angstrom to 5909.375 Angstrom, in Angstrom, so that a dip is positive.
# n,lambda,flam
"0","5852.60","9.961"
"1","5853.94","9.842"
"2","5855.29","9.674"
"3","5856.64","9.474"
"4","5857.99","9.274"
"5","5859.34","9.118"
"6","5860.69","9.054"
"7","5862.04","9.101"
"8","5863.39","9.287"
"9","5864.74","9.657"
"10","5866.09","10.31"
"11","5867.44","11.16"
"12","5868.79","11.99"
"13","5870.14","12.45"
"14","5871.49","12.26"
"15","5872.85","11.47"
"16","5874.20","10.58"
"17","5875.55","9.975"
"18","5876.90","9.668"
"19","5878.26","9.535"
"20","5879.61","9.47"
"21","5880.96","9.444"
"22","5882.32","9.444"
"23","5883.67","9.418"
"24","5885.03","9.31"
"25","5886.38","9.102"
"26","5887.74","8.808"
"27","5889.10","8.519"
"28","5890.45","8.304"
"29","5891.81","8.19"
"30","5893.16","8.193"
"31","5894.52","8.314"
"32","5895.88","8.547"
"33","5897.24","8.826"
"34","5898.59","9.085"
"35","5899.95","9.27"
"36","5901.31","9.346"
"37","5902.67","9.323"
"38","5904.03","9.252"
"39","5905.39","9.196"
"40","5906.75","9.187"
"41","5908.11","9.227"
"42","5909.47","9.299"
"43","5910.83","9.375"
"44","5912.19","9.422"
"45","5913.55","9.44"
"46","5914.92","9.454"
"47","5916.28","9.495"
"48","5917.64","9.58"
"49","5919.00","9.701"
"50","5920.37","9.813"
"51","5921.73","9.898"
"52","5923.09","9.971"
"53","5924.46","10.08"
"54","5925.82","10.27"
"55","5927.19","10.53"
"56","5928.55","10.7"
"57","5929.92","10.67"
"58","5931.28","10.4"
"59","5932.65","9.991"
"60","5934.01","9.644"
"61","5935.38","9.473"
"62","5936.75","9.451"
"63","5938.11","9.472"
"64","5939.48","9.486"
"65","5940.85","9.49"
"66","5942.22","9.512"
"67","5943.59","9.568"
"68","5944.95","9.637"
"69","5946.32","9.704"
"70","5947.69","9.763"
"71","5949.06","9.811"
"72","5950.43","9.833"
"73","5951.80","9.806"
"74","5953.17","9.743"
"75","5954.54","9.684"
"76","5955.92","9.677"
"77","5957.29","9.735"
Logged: 4.26 Angstrom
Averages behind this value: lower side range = 10.7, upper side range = 9.89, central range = 9.03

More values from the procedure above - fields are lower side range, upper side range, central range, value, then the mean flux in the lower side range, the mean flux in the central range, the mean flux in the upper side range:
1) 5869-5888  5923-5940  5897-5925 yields 1.7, 10.1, 9.45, 10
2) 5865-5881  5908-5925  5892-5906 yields 1.6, 10.7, 8.91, 9.6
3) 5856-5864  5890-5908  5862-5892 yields -2.9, 9.21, 9.93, 8.87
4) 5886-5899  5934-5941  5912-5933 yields -1.8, 8.57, 9.97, 9.48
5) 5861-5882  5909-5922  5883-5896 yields 1.8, 10.4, 8.67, 9.54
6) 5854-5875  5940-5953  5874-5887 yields 0.8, 10.3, 9.56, 9.68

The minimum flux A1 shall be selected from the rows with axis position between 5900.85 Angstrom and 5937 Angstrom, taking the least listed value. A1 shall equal 9.187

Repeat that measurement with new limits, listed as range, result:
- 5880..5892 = 8.19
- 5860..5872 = 9.054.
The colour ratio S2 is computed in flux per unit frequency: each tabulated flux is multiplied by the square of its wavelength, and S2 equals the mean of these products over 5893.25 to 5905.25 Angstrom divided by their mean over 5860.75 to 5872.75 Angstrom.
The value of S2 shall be 0.8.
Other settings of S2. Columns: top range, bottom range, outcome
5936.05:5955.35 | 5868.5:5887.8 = 0.97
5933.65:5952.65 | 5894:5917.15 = 1.06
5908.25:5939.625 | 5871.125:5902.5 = 1.07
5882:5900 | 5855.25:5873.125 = 0.86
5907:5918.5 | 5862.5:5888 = 0.94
